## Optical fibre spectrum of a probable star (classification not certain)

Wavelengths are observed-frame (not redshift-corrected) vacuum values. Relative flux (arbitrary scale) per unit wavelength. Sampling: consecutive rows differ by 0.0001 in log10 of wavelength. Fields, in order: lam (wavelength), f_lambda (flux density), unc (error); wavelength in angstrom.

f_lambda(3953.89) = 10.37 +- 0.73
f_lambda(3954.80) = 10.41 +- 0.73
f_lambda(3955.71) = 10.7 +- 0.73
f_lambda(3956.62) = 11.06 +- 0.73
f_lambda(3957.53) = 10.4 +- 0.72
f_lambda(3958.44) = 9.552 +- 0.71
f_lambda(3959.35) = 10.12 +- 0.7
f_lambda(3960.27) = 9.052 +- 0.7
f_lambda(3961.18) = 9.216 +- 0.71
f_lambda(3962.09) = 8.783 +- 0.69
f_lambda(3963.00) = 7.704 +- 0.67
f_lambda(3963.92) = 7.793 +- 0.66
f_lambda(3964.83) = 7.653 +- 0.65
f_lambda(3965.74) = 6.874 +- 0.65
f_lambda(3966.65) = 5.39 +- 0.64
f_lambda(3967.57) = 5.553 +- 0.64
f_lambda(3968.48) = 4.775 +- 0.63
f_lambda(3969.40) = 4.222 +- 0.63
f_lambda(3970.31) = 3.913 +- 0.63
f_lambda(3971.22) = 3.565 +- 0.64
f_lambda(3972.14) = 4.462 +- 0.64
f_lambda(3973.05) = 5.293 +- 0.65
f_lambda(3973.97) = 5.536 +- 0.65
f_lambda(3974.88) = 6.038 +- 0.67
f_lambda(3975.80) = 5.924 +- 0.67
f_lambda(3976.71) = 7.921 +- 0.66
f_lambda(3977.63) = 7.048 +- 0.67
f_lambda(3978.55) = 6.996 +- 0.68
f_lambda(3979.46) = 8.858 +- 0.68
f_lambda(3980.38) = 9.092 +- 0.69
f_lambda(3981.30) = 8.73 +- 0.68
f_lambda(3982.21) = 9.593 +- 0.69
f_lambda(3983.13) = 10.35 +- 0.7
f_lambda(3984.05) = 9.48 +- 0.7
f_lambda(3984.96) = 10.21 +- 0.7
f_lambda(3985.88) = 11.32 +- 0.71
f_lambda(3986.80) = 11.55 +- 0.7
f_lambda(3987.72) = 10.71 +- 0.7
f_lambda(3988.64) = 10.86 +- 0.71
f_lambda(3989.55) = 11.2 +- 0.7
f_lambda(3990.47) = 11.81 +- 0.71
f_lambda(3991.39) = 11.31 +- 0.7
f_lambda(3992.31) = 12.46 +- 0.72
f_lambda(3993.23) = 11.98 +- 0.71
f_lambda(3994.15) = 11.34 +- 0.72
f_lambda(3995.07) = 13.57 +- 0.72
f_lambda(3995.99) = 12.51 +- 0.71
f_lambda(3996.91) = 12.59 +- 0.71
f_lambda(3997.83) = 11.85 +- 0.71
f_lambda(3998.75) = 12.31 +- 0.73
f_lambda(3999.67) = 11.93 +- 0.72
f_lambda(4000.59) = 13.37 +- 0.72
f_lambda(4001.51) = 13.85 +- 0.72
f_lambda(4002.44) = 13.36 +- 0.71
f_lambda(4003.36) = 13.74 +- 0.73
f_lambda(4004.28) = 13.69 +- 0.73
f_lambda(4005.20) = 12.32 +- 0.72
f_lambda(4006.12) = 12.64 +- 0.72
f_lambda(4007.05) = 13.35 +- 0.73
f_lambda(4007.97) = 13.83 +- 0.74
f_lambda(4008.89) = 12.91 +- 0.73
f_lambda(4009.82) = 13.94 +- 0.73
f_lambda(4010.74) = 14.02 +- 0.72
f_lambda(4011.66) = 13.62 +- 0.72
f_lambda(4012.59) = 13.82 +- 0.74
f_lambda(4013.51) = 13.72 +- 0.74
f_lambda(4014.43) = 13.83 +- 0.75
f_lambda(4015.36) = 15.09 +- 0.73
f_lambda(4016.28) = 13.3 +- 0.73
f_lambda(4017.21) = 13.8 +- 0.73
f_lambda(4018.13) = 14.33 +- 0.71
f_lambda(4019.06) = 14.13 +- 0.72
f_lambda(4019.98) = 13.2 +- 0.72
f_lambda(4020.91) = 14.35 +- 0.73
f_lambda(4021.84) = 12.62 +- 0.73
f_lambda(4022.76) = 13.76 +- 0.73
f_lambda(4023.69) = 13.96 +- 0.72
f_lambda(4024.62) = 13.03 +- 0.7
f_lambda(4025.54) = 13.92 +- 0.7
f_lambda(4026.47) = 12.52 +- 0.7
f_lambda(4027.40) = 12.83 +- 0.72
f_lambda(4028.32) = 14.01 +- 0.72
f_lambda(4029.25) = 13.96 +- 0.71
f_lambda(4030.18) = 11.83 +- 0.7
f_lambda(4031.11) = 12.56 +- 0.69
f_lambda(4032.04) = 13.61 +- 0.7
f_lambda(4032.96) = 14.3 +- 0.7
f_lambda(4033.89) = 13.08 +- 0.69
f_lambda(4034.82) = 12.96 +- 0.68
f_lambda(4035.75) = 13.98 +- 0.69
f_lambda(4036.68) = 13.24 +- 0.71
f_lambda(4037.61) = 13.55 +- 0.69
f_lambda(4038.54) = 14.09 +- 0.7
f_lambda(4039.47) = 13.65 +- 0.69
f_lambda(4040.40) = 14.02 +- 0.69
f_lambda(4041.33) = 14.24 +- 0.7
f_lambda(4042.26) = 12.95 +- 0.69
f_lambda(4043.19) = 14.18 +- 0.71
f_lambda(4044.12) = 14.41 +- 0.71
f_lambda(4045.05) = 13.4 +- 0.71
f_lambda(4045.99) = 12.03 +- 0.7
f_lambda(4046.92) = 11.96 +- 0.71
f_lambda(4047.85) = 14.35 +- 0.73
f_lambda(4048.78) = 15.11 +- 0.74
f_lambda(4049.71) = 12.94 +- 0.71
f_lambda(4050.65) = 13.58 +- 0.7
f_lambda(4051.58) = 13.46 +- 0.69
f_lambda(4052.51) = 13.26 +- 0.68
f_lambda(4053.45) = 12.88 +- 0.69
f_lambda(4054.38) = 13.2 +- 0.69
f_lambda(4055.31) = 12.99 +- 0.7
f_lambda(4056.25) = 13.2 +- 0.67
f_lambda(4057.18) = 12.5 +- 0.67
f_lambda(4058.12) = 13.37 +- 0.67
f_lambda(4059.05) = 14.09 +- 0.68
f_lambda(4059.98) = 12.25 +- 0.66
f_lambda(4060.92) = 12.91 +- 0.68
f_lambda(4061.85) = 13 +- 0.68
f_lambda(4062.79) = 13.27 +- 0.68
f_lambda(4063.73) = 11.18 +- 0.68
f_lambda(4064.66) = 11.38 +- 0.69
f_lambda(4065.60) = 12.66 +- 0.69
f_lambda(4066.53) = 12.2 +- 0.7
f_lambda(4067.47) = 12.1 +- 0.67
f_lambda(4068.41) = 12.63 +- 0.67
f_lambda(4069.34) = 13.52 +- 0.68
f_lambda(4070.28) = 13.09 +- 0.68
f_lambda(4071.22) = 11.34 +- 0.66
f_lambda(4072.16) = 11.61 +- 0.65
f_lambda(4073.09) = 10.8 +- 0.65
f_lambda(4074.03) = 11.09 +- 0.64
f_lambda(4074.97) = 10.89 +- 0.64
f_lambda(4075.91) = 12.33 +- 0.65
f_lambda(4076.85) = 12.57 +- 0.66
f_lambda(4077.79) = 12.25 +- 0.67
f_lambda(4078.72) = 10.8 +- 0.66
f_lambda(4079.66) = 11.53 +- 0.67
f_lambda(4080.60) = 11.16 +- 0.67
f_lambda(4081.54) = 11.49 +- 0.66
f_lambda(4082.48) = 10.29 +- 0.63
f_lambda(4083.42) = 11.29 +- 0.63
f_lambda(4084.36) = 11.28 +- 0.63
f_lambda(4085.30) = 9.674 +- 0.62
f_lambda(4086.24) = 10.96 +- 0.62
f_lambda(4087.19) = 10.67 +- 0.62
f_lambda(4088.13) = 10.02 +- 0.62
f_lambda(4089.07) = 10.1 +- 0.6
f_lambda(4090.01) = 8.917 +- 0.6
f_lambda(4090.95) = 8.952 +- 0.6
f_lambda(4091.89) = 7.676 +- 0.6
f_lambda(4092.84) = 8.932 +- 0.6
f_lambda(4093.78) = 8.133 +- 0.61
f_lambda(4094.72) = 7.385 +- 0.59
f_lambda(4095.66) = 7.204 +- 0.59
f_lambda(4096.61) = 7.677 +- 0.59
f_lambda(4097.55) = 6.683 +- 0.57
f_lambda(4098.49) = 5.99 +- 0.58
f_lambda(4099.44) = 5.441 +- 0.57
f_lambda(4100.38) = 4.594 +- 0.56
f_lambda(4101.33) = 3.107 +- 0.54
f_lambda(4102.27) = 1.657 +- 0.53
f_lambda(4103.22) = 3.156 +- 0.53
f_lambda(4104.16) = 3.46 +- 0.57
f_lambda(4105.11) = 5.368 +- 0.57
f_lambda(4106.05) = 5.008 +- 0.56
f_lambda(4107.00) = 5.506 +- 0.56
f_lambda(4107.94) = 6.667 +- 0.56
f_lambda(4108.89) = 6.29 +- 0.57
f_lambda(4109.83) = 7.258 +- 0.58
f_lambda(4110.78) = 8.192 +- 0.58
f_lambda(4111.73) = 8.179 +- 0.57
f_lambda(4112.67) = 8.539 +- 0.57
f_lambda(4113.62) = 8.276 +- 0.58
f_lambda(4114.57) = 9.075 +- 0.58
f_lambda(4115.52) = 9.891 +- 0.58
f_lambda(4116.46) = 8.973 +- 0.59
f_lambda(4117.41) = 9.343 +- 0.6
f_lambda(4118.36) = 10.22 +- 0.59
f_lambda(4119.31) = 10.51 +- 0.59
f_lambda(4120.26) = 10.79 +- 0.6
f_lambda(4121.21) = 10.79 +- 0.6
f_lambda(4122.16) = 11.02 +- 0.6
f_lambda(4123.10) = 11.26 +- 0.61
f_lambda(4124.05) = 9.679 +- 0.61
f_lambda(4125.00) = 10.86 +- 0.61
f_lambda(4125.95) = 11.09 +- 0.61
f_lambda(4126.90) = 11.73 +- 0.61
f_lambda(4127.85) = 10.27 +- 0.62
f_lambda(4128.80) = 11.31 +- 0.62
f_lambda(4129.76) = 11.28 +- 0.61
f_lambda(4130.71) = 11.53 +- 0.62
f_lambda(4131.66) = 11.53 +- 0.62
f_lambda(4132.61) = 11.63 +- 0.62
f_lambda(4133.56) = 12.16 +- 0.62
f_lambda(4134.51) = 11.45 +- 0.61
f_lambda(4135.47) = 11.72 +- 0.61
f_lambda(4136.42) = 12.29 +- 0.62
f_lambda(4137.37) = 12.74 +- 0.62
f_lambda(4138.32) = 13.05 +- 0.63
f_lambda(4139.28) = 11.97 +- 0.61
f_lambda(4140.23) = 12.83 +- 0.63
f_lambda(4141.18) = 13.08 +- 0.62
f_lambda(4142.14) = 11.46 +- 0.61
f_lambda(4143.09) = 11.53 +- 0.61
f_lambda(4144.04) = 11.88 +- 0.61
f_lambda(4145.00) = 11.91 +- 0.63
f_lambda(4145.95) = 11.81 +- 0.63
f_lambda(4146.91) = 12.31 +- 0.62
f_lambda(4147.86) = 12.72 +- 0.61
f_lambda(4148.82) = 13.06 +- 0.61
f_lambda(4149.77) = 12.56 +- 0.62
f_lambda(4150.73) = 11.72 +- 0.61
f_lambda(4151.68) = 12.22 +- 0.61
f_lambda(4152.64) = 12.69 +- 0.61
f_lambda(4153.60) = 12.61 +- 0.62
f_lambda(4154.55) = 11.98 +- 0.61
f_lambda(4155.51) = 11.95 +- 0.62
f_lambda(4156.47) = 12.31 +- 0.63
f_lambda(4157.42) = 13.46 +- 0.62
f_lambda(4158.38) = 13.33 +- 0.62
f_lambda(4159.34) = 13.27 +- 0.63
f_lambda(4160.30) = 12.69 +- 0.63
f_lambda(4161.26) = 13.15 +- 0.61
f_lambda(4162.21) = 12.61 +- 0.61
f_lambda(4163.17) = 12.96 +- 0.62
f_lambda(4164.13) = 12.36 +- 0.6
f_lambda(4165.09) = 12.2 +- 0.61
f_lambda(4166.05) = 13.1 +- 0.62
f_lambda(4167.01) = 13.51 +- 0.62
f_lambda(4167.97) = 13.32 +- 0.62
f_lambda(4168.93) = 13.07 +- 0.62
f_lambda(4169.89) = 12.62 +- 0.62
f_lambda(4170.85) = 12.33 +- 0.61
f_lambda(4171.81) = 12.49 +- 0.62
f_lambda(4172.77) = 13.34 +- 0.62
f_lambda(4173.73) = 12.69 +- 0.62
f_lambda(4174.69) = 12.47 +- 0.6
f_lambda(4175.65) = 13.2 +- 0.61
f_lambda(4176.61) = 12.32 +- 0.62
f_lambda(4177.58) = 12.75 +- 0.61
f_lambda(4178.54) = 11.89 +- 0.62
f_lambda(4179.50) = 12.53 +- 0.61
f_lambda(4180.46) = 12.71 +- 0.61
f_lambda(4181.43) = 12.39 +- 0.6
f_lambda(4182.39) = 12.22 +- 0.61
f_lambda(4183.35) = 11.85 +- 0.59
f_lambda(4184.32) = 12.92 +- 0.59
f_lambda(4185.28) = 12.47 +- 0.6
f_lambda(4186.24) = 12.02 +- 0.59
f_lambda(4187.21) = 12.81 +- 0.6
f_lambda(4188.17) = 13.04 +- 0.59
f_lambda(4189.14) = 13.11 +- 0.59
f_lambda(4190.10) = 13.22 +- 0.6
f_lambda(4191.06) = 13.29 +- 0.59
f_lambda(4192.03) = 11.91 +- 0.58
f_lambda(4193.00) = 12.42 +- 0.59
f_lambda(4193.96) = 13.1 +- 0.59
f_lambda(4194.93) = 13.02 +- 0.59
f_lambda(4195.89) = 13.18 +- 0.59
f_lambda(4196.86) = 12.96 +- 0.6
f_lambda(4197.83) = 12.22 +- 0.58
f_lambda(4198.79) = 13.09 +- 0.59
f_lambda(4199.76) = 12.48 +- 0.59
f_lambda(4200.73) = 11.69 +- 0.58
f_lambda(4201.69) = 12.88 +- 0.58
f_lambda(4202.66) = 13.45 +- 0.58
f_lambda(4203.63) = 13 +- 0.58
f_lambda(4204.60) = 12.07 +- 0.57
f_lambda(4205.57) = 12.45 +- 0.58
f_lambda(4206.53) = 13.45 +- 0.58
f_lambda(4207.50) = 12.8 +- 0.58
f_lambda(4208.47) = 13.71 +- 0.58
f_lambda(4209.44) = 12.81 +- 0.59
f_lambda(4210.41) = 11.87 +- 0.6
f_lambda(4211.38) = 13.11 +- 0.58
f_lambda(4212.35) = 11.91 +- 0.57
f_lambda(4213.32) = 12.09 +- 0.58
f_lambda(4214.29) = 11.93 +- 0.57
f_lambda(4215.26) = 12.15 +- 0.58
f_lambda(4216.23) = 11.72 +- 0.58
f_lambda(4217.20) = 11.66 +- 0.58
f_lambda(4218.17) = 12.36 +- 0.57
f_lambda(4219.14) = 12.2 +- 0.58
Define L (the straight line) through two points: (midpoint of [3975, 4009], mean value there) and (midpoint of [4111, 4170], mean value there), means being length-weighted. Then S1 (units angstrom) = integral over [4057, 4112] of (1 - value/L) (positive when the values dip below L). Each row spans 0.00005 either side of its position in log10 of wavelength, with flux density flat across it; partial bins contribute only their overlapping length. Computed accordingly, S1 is 9.34 angstrom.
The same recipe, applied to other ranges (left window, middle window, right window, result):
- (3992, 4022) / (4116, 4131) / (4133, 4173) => 2.4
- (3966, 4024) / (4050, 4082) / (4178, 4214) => -2.4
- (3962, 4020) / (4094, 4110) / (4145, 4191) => 8.6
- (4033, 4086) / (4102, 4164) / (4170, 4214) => 9.9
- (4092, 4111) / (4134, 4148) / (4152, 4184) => -3.2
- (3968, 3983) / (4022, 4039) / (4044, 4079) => -4.9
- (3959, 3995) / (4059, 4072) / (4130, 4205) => -2.7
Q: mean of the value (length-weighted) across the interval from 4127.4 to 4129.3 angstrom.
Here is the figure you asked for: 10.8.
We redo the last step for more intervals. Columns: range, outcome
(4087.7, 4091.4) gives 9.51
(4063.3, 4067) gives 11.9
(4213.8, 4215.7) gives 12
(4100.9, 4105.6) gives 3.36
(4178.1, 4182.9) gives 12.4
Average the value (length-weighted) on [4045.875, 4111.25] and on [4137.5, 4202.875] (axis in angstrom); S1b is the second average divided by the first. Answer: 1.2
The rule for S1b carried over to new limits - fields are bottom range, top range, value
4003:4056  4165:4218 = 0.94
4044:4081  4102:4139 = 0.75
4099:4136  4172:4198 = 1.46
